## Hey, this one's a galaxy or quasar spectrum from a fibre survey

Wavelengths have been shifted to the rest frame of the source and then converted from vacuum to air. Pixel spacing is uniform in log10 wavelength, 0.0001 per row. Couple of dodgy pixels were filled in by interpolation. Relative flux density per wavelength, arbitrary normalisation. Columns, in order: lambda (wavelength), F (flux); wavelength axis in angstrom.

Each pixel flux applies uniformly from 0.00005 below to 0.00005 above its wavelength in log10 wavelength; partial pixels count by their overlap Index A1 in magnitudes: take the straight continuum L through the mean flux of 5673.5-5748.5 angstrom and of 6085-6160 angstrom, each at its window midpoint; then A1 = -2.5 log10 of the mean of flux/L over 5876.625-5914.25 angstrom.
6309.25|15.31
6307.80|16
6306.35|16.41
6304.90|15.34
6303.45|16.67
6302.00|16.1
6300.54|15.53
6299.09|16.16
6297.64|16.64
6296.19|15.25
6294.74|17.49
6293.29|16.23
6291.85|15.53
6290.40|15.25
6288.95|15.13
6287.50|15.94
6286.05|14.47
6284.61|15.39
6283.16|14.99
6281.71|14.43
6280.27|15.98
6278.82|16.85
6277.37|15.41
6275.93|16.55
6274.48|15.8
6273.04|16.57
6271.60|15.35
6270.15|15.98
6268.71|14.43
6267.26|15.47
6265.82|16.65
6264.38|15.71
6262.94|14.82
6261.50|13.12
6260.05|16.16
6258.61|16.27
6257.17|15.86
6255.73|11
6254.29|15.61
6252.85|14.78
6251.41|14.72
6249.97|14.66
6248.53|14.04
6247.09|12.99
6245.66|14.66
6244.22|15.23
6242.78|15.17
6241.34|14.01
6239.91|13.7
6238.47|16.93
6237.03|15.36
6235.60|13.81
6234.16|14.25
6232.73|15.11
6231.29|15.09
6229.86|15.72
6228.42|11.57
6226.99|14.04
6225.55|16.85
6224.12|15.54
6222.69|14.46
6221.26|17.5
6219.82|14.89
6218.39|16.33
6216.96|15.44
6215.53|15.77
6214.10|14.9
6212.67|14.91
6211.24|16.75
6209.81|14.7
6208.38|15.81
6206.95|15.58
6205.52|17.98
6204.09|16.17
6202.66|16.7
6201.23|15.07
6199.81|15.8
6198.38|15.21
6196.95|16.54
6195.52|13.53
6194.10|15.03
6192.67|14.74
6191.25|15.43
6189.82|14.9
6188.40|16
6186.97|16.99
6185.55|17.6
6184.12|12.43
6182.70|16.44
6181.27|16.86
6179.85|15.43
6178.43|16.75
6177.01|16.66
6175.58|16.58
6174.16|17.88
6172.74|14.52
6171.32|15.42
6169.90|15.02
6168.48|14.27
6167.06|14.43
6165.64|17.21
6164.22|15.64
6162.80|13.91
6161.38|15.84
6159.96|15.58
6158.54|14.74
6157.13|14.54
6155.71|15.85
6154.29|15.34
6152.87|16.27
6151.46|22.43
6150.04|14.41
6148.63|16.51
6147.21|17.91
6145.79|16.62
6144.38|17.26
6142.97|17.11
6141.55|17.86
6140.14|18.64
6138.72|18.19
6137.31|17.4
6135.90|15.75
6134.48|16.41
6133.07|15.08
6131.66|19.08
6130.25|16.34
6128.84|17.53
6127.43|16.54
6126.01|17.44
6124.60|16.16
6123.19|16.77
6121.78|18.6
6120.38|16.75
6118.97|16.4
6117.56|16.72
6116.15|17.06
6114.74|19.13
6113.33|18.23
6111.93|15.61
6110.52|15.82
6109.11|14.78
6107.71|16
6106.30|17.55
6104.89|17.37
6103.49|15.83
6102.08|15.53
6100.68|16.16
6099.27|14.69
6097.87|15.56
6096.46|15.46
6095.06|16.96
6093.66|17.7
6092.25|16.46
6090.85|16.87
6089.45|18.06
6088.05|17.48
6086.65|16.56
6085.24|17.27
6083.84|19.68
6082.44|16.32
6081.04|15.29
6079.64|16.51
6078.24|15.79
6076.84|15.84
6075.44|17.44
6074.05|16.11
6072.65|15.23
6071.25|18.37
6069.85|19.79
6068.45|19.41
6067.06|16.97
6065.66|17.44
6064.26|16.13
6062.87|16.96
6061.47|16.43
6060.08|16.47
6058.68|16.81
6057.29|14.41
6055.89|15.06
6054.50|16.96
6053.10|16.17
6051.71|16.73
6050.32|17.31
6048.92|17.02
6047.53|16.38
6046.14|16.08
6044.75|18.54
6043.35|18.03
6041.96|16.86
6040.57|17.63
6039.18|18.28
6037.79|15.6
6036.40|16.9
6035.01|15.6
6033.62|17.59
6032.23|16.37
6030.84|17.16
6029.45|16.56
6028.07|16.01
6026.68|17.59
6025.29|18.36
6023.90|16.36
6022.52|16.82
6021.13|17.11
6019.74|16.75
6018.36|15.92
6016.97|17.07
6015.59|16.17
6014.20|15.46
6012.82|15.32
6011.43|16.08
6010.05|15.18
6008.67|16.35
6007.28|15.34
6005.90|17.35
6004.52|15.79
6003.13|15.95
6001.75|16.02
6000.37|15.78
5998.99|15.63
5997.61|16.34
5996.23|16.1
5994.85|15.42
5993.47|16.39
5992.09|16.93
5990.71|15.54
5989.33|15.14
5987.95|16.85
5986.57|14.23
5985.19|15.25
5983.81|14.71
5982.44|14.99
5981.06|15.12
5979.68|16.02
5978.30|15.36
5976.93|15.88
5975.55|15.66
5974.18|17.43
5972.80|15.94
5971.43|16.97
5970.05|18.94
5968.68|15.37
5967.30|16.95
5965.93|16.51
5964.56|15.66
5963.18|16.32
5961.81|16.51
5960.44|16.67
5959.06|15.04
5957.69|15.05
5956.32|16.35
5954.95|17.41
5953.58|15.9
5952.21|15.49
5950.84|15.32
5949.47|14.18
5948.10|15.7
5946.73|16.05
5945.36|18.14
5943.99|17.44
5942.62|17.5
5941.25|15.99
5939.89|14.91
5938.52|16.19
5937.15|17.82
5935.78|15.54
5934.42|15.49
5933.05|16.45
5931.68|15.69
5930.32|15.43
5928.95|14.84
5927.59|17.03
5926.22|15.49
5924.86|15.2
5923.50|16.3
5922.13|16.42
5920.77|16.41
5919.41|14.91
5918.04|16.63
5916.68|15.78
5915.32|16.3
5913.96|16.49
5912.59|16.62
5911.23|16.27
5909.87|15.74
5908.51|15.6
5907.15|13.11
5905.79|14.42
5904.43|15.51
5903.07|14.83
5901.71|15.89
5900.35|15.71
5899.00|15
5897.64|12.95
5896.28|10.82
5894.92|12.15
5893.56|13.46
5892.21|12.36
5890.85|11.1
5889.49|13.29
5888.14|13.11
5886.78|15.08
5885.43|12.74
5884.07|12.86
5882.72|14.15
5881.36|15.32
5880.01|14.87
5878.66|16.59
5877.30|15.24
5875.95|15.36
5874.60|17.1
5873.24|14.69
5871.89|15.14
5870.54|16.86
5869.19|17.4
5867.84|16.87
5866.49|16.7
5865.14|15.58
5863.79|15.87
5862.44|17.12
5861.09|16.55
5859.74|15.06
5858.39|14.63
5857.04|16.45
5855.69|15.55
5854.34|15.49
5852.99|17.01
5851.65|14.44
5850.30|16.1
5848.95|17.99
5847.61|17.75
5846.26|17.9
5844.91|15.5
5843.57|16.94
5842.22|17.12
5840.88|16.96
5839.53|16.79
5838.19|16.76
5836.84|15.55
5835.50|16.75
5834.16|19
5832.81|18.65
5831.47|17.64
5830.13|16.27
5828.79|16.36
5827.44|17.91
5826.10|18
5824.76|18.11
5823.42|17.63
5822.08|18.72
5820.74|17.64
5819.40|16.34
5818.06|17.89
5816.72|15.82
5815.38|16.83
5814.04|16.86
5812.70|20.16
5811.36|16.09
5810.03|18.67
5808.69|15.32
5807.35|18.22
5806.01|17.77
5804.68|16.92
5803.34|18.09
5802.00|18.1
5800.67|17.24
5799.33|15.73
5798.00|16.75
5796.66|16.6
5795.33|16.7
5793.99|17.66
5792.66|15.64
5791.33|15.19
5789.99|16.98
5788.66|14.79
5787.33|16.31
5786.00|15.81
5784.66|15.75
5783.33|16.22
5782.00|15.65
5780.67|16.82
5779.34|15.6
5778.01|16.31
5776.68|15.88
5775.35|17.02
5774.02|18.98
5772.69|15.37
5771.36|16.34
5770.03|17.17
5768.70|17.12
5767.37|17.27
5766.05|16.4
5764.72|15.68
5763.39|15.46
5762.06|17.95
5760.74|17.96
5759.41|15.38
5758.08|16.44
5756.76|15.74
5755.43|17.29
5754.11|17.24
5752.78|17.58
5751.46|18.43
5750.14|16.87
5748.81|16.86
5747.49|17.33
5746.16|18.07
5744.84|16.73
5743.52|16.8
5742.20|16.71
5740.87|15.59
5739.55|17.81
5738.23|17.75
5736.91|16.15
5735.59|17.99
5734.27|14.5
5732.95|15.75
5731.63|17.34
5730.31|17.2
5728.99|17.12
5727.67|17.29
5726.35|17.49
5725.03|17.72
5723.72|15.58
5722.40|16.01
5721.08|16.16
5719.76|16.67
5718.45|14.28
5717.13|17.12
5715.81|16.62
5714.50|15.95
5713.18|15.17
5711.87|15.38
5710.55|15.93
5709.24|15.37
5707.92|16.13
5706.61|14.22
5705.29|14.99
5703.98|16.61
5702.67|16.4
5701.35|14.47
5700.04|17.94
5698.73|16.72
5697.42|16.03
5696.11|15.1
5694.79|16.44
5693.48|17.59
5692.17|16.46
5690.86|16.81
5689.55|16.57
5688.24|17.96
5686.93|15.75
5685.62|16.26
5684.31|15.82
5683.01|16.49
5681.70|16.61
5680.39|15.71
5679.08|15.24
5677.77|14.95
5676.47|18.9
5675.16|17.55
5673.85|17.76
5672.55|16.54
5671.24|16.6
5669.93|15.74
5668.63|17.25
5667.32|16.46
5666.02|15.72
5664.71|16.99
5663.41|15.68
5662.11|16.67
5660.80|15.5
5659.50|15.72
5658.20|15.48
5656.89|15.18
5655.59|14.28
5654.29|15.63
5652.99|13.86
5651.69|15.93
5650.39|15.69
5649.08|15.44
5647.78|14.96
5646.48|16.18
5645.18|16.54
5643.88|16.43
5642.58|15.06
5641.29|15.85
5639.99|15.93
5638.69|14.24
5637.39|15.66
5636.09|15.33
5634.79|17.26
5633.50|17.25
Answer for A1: 0.16 mag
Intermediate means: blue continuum 16.4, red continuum 16.8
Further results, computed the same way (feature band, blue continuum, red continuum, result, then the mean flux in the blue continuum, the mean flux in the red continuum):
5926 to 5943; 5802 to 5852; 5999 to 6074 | 0.06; 17.3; 16.7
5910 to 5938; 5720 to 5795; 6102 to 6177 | 0.04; 16.6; 16.5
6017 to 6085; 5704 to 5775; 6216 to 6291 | -0.08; 16.6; 15.1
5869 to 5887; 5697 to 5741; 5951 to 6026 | 0.07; 16.3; 16.1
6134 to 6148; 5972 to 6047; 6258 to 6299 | -0.09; 16.3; 15.6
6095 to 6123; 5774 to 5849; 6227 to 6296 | -0.05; 17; 15.1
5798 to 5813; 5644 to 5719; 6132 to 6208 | -0.09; 16.1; 16.1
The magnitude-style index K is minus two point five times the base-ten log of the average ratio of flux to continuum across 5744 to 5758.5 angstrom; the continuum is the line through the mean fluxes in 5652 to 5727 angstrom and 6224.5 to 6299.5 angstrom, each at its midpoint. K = -0.07 mag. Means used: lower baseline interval 16.1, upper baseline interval 15.2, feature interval 17.2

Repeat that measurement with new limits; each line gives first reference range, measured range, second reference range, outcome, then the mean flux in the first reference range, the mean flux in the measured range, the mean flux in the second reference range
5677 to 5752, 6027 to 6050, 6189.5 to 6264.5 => -0.09 mag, 16.4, 16.9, 15.1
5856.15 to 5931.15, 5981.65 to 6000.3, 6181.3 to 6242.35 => -0.03 mag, 15.2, 15.7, 15.4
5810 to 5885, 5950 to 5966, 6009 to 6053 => 0.05 mag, 16.6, 16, 16.7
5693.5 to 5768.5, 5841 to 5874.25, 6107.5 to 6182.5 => 0.01 mag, 16.5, 16.3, 16.5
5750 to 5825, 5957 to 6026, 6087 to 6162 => 0.05 mag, 16.8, 16.1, 16.7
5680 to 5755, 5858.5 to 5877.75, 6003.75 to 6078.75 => 0.03 mag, 16.5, 16.1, 16.7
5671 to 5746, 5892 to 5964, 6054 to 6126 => 0.07 mag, 16.4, 15.6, 16.7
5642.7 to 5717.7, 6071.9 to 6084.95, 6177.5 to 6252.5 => -0.07 mag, 16.1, 16.5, 15.3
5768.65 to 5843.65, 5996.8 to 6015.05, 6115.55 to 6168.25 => 0.06 mag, 16.9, 15.9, 16.6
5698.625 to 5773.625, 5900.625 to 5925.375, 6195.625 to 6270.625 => 0.02 mag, 16.5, 15.7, 15.2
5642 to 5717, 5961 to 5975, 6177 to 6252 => -0.07 mag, 16.1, 16.7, 15.3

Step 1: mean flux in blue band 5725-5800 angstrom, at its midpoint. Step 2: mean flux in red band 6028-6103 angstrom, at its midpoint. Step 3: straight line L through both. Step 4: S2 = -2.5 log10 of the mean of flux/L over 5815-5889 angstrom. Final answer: 0.02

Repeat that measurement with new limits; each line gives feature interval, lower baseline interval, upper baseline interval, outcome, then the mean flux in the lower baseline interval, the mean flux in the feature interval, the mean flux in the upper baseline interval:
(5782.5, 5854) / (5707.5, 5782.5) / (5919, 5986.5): -0.04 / 16.6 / 17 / 16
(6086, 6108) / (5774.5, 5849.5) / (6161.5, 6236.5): -0.04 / 17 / 16.5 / 15.5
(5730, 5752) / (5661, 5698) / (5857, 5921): -0.06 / 16.5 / 16.9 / 15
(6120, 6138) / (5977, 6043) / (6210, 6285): -0.08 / 16.2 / 16.9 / 15.1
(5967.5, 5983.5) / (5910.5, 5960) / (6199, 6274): -0.01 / 16.1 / 16.1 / 15.2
